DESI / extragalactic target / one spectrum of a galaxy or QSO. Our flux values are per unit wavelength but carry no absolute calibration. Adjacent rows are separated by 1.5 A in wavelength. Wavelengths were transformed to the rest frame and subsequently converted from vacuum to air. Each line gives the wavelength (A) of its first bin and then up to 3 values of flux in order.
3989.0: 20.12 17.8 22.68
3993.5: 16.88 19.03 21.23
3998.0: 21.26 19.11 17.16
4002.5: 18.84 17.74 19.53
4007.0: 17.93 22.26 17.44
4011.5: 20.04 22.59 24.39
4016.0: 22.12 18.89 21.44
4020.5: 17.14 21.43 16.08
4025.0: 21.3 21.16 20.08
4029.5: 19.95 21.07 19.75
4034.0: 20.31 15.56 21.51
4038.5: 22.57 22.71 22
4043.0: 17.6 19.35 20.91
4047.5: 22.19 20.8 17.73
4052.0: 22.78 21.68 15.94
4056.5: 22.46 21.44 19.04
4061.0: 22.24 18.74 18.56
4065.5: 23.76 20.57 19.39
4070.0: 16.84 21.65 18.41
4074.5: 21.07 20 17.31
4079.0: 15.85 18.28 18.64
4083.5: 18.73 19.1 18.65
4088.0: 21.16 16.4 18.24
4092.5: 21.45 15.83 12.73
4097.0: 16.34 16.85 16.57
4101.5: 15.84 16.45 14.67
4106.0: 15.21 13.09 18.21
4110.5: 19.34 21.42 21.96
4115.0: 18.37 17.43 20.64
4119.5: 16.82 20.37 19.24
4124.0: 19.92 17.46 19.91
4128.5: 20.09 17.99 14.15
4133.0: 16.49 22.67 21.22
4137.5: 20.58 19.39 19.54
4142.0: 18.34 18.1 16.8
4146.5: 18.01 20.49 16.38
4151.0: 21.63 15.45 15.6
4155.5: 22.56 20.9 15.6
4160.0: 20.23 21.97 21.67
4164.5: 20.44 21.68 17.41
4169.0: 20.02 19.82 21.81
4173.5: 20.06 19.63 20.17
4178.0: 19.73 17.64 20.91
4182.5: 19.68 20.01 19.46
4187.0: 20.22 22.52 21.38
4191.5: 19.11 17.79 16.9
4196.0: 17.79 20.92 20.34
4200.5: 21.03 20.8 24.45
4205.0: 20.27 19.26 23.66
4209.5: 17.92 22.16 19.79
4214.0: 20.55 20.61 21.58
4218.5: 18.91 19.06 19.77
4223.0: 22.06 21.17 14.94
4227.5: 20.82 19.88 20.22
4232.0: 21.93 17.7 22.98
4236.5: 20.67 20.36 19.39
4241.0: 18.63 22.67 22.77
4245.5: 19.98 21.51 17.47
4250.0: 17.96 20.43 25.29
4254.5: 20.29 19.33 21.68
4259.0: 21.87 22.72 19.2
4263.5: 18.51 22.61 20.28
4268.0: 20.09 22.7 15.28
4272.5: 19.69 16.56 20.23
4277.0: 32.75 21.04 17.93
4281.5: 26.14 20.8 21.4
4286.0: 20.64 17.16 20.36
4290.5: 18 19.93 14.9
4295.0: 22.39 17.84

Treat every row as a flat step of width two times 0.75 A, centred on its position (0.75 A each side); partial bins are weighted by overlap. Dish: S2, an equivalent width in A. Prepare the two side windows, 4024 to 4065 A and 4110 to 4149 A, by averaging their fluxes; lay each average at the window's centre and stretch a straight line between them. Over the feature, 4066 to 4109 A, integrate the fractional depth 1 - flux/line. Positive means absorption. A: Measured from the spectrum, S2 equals 4.3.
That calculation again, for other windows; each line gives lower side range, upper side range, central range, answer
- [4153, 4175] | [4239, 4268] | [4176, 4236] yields 0.33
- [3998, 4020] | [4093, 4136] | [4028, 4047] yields -0.89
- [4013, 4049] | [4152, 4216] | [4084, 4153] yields 6.82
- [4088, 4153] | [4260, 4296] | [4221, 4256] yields -0.89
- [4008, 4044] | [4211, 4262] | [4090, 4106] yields 3.11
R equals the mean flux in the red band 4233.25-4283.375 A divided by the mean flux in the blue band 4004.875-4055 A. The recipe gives 1.03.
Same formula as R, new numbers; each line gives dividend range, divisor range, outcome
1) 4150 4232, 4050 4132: 1.07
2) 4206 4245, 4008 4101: 1.04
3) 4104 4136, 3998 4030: 0.93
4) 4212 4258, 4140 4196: 1.05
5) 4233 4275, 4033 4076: 1.00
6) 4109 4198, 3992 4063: 0.96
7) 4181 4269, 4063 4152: 1.10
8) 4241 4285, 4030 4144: 1.10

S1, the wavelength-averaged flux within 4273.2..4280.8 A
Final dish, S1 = 21.7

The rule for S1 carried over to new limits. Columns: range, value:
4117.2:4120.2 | 18.7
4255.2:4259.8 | 21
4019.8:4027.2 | 19.4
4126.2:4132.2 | 18.1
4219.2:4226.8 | 19.4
